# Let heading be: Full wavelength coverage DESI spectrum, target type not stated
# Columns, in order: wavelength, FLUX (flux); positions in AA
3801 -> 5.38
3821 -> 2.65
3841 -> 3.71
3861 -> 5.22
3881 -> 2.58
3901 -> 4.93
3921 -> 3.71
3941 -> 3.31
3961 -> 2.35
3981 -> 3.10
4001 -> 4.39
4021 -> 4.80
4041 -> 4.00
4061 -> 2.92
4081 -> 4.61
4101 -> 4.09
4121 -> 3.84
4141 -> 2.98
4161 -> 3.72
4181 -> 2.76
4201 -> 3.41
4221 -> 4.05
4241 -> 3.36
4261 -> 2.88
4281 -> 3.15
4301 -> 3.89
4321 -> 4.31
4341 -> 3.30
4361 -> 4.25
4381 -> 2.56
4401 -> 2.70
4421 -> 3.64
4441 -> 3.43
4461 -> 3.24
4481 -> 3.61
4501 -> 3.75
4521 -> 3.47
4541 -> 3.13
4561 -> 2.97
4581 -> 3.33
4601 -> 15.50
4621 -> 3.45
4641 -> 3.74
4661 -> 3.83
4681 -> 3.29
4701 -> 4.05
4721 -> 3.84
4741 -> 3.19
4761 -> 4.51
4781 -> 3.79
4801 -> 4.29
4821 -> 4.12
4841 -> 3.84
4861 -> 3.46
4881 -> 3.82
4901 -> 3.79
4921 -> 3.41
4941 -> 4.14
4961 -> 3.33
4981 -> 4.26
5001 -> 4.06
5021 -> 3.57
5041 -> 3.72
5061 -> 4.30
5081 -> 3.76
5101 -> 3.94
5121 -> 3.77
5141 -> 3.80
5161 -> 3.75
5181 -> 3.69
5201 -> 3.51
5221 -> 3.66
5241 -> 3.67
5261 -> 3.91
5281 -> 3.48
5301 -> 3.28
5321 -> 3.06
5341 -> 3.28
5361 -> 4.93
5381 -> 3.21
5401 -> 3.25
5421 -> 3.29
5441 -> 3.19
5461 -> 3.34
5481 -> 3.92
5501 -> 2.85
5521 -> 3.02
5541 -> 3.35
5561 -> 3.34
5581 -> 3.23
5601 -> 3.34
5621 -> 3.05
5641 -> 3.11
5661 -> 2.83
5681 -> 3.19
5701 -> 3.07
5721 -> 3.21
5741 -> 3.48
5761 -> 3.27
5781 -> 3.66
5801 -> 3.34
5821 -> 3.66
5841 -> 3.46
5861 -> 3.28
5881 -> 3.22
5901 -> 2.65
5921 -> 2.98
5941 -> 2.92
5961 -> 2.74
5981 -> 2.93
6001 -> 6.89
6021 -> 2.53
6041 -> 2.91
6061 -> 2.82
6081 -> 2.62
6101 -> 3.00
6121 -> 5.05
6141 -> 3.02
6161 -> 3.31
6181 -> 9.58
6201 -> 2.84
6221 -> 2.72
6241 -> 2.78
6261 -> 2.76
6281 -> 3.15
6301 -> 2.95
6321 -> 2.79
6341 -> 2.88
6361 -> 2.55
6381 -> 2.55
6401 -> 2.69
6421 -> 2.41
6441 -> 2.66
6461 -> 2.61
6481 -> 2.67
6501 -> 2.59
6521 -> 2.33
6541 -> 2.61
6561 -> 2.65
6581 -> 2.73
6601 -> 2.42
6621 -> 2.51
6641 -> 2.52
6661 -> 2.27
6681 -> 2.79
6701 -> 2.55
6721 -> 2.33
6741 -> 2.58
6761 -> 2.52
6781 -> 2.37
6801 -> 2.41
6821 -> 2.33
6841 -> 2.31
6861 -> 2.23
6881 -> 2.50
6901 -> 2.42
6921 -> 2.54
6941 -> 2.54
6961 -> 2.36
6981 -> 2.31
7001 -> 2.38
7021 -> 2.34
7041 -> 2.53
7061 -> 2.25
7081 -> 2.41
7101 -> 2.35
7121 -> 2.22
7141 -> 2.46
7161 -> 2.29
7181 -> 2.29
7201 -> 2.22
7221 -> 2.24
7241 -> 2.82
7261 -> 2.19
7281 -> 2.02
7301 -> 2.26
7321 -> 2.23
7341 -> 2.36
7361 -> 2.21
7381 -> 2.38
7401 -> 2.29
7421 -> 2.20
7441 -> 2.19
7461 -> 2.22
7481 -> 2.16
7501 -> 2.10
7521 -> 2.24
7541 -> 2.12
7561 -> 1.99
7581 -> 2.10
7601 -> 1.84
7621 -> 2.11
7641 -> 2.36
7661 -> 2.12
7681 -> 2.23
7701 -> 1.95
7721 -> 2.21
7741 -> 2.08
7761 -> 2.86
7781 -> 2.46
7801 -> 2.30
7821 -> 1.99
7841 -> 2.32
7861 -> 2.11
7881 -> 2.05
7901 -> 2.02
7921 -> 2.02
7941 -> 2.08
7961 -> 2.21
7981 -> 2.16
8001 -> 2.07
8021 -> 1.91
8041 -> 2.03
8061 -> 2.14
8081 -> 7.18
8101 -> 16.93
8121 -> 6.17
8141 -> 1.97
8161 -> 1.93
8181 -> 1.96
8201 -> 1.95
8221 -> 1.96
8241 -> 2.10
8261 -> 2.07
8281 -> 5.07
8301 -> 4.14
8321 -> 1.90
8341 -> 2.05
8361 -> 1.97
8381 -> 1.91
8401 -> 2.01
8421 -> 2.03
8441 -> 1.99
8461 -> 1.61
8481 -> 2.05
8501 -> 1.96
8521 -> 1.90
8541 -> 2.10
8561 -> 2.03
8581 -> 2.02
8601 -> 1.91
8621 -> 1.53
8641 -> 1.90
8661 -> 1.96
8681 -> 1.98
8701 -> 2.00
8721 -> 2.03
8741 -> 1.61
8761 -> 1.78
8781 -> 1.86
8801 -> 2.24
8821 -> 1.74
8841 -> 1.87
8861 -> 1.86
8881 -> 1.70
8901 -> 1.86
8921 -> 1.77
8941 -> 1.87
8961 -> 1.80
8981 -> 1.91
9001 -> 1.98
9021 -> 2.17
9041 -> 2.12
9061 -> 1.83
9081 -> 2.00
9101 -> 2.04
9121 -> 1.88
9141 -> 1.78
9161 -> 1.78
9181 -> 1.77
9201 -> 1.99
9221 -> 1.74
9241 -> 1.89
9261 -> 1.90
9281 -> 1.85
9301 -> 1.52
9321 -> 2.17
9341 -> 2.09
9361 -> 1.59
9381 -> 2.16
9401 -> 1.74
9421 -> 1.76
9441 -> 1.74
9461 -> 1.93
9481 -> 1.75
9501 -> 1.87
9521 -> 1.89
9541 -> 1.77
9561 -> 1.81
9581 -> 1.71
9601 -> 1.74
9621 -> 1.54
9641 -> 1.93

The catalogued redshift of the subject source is 0.23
